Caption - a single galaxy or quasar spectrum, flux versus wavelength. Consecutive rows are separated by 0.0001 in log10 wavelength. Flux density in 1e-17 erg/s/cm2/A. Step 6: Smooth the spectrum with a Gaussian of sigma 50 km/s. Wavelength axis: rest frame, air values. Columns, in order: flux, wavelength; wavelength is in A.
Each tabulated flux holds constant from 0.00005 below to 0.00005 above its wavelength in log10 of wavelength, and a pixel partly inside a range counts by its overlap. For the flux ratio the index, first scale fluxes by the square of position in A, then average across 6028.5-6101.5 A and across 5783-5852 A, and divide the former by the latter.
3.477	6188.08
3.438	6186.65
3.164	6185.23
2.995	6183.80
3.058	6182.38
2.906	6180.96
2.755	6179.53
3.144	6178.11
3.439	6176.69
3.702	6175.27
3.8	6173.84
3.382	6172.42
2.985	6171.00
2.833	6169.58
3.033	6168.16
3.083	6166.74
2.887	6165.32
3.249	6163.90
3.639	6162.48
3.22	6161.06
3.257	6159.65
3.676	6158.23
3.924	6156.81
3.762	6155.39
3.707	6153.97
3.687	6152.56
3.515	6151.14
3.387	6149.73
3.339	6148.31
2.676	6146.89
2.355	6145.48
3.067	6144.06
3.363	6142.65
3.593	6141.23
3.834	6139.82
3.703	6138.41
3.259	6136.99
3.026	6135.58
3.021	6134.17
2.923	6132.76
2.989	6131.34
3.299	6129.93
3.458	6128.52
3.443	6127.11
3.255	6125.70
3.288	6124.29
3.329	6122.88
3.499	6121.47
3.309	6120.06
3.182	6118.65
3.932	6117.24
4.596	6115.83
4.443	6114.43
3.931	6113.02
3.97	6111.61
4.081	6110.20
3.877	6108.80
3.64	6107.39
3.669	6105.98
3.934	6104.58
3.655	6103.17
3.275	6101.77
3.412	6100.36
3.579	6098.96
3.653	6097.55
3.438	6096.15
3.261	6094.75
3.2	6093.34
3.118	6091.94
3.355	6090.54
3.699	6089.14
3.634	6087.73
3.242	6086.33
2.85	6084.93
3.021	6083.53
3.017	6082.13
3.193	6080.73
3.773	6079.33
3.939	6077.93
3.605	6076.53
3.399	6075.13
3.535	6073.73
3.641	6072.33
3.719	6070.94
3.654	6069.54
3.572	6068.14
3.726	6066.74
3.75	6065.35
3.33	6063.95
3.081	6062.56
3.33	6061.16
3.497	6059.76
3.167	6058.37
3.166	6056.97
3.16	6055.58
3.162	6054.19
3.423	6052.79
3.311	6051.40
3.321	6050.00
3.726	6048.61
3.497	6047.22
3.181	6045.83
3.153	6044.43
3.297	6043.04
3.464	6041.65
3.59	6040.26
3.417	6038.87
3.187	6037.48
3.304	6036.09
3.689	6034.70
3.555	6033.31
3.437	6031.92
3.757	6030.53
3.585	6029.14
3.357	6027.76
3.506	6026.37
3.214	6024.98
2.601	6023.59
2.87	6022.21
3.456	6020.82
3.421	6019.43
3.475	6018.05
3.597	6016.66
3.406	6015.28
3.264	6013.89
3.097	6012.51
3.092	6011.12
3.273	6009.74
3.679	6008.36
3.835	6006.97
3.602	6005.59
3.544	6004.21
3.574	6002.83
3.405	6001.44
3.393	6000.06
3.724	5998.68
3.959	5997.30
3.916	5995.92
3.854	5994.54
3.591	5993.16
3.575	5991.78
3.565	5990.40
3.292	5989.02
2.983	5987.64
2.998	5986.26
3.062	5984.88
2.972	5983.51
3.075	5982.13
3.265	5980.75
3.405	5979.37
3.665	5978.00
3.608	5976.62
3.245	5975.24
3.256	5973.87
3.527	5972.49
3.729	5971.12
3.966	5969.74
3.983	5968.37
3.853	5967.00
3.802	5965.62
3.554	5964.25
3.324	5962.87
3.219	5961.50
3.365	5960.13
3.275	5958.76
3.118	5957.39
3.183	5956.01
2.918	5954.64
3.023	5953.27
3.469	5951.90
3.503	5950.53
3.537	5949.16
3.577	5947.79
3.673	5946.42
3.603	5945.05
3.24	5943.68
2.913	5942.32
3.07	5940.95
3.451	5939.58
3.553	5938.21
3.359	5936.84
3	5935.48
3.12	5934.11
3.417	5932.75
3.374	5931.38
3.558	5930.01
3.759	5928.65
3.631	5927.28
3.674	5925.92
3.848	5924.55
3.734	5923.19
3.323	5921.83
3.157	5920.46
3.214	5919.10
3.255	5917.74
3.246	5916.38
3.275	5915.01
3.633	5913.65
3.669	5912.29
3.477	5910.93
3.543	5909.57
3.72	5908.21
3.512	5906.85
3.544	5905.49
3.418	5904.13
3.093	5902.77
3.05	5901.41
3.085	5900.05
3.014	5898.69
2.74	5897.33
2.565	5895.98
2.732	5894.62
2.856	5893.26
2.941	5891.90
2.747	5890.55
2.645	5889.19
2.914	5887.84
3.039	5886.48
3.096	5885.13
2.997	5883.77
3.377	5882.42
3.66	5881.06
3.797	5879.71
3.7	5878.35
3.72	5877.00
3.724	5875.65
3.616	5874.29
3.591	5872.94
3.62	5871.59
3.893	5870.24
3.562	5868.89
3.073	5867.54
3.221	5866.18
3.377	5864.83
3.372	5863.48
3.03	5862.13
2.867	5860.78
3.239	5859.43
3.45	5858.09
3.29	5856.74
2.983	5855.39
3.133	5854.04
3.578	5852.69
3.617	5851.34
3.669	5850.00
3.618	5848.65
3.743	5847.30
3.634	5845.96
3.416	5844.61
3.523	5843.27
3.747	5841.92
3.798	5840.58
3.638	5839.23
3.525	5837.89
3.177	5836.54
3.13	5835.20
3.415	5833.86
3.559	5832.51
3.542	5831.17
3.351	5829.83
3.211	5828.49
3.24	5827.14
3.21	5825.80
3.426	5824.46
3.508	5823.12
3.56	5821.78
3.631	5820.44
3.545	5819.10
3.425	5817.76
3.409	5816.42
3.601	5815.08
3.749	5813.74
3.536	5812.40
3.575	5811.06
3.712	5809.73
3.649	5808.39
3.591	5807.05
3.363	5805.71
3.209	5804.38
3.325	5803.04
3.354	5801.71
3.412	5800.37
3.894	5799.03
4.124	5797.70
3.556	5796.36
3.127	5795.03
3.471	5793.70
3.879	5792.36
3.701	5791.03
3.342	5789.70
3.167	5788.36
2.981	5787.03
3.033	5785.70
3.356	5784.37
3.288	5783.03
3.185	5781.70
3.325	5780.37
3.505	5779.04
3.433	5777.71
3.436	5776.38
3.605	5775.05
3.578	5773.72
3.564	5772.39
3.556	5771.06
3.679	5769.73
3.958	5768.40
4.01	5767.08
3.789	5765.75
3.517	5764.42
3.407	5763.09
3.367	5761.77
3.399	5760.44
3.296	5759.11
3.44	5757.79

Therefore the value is 1.06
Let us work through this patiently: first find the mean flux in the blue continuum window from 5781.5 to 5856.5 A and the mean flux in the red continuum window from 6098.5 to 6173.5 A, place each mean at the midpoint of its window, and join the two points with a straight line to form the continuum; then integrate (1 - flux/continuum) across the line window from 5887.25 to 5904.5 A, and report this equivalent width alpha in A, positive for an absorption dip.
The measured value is 2.8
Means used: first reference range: 3.47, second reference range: 3.44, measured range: 2.9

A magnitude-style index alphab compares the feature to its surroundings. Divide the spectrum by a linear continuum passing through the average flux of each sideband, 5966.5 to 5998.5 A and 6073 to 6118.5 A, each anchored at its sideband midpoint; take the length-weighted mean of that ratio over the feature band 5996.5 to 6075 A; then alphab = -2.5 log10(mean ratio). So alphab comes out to 0.04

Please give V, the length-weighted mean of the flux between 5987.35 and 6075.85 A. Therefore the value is 3.44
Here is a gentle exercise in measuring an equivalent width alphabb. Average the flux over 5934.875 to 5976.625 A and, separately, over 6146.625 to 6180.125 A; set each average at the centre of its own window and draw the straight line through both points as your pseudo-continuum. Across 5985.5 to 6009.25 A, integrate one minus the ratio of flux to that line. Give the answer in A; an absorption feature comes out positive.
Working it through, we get -1.1 A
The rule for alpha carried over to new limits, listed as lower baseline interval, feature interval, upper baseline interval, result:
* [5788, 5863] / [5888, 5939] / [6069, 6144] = 2.9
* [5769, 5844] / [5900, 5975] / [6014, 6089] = 0.1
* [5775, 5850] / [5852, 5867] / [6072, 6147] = 1.0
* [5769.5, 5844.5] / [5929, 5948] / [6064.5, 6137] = 0.7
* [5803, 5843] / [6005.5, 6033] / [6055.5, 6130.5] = 1.1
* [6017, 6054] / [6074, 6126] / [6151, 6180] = -2.7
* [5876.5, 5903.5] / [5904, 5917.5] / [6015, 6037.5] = -1.6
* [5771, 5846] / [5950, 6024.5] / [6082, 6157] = 1.0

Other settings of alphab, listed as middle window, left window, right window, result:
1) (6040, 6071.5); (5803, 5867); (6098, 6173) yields 0.01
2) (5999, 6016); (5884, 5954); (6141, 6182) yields -0.05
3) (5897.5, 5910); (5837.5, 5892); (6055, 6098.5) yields 0.03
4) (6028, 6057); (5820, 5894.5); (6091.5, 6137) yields 0.02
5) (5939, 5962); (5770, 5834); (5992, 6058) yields 0.04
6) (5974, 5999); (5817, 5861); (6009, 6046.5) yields -0.02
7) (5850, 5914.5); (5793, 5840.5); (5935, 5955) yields 0.04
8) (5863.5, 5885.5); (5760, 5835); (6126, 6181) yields -0.02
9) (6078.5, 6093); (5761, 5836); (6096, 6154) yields 0.06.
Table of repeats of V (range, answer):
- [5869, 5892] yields 3.37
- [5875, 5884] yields 3.6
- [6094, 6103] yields 3.45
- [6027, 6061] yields 3.39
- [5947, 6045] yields 3.42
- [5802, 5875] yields 3.45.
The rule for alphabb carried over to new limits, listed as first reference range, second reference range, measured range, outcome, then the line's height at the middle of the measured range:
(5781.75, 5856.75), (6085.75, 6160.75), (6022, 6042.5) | 0.6 A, 3.48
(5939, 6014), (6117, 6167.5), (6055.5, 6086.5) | -0.4 A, 3.37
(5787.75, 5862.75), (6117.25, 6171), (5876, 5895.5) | 1.6 A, 3.44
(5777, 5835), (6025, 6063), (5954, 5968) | 0.1 A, 3.4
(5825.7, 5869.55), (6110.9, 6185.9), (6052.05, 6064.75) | 0.4 A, 3.37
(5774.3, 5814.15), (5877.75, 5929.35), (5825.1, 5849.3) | -0.6 A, 3.39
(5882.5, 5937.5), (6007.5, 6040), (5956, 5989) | -0.8 A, 3.31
